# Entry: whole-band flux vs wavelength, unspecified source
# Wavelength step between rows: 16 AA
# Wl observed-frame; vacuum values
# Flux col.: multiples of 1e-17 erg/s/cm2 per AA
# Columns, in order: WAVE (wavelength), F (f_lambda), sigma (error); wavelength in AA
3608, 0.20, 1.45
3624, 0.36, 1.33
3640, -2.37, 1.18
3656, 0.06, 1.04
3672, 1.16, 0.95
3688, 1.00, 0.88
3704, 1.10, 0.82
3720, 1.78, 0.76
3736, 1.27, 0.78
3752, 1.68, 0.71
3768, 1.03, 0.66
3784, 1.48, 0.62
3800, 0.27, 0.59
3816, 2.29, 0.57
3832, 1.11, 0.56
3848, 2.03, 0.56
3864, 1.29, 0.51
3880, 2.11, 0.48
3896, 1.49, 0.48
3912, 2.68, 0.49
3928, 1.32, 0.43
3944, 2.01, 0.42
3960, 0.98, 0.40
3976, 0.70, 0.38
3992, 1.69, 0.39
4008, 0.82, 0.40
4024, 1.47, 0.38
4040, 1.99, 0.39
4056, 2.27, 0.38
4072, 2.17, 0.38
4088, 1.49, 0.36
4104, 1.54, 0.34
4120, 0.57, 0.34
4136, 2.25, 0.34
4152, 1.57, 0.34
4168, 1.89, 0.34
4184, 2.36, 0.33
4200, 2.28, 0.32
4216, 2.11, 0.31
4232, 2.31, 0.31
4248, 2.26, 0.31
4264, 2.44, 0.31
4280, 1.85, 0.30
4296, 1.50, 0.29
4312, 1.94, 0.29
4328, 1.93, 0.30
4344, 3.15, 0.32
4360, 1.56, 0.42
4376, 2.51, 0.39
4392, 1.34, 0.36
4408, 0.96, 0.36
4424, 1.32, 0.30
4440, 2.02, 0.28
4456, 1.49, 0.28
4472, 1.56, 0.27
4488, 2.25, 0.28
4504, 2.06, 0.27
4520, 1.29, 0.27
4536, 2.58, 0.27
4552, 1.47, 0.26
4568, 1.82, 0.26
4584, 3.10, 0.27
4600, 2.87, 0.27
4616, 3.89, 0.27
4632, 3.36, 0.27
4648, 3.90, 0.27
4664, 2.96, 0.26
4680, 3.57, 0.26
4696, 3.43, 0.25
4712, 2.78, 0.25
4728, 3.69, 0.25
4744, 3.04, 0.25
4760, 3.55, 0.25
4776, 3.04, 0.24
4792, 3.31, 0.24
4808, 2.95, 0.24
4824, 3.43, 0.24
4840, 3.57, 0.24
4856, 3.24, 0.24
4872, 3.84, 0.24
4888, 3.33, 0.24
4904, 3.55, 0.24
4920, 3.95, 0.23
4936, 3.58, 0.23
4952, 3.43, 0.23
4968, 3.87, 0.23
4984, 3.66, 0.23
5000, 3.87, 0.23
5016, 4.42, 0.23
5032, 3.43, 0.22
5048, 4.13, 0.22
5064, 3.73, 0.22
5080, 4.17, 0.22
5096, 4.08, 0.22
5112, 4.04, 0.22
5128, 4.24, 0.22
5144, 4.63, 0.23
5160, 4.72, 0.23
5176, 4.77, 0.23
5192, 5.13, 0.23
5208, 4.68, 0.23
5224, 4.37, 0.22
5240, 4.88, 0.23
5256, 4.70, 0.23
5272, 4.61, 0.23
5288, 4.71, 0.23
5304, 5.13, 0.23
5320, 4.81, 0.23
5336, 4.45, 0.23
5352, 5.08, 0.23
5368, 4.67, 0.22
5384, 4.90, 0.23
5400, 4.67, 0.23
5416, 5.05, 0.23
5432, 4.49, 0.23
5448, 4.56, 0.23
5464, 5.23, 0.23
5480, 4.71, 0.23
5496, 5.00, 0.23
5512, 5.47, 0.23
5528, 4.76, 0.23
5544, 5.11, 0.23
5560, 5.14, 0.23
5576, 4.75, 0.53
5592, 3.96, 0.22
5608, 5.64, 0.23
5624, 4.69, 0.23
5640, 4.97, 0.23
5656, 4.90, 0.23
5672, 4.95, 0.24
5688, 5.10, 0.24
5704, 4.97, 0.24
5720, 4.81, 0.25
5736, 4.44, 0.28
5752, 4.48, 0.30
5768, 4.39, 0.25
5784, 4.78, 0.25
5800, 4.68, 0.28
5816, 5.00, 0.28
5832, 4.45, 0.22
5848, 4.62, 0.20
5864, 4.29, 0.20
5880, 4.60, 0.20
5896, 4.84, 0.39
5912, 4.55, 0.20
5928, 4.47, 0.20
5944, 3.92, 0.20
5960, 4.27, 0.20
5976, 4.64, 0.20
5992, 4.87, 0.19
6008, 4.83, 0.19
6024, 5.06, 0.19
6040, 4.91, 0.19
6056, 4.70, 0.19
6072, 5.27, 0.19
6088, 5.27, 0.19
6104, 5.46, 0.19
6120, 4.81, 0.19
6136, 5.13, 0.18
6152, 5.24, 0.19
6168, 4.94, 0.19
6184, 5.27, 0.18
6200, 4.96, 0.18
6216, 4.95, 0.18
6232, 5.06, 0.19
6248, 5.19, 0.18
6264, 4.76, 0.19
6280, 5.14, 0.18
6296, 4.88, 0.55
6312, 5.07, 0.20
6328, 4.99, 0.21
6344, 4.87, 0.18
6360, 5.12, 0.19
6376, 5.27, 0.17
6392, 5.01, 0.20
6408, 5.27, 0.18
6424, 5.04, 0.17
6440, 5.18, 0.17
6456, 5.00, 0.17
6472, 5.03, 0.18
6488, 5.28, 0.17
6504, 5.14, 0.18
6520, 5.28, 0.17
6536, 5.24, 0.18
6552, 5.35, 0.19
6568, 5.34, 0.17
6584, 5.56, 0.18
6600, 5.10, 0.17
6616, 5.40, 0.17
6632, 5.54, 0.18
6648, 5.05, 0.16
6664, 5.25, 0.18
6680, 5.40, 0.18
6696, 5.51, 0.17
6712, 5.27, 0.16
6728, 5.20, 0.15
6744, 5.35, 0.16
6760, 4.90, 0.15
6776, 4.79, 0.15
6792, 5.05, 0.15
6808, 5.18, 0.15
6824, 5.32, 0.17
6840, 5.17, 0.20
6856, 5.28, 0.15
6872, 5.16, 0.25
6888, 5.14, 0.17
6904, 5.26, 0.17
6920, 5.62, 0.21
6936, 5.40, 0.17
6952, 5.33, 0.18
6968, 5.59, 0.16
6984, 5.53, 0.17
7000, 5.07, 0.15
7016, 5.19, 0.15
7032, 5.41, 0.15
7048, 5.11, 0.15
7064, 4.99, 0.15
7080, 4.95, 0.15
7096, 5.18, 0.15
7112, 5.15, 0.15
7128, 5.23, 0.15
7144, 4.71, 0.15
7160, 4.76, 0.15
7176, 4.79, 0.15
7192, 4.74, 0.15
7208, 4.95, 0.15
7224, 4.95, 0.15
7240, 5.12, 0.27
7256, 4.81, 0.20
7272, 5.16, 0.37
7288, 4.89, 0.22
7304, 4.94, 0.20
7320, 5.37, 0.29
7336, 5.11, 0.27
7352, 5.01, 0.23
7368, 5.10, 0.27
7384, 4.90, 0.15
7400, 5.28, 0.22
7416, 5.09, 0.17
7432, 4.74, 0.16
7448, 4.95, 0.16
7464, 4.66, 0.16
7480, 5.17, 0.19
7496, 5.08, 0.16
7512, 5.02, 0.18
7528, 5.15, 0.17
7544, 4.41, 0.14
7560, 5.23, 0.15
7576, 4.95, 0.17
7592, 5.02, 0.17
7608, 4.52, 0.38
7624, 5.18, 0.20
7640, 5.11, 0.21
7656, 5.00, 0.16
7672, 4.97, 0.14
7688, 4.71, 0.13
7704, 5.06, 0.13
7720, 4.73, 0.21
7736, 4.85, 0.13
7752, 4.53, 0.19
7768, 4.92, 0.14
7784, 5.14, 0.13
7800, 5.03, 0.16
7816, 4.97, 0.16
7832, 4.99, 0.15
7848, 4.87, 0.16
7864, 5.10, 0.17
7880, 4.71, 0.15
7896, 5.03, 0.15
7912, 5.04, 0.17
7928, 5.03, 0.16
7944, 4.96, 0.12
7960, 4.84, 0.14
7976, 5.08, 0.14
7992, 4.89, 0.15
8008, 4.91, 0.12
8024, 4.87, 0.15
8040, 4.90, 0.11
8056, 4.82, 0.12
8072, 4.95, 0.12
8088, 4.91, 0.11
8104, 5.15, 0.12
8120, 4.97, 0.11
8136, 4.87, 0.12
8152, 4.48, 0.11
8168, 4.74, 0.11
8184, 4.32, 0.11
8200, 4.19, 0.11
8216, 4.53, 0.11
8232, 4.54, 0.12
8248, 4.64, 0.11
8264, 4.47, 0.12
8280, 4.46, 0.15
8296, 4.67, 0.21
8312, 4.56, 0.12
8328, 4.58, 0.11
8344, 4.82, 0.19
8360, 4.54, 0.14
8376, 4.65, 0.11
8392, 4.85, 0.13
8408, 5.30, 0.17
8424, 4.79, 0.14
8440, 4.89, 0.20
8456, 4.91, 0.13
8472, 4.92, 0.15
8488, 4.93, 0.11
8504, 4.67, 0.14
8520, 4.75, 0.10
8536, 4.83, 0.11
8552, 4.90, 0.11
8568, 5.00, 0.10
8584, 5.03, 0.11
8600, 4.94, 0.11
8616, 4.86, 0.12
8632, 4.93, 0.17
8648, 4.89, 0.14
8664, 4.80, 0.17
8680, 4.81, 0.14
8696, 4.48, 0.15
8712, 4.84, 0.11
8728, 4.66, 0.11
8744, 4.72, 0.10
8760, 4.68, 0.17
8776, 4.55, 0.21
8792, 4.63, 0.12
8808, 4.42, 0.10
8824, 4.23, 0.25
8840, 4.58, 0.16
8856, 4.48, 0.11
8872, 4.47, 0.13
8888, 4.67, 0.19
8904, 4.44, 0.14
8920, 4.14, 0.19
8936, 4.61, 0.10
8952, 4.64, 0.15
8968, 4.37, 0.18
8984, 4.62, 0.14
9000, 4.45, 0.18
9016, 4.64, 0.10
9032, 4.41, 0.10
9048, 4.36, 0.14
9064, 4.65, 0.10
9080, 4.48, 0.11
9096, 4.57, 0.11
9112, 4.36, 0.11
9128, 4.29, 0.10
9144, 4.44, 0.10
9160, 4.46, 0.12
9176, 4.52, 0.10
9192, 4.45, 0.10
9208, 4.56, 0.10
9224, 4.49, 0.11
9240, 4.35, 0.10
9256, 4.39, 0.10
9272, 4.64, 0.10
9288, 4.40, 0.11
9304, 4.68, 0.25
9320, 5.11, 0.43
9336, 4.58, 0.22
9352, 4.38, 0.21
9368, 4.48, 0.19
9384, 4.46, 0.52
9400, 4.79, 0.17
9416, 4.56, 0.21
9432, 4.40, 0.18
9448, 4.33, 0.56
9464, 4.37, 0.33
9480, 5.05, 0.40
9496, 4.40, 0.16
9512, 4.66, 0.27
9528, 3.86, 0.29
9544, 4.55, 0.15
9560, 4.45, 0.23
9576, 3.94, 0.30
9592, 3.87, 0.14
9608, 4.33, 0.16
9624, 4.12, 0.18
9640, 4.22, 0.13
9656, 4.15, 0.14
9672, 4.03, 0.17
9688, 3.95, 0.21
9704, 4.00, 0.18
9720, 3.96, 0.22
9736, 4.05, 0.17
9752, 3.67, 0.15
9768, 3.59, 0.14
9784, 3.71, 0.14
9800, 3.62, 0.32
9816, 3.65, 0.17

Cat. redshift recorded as 0.15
